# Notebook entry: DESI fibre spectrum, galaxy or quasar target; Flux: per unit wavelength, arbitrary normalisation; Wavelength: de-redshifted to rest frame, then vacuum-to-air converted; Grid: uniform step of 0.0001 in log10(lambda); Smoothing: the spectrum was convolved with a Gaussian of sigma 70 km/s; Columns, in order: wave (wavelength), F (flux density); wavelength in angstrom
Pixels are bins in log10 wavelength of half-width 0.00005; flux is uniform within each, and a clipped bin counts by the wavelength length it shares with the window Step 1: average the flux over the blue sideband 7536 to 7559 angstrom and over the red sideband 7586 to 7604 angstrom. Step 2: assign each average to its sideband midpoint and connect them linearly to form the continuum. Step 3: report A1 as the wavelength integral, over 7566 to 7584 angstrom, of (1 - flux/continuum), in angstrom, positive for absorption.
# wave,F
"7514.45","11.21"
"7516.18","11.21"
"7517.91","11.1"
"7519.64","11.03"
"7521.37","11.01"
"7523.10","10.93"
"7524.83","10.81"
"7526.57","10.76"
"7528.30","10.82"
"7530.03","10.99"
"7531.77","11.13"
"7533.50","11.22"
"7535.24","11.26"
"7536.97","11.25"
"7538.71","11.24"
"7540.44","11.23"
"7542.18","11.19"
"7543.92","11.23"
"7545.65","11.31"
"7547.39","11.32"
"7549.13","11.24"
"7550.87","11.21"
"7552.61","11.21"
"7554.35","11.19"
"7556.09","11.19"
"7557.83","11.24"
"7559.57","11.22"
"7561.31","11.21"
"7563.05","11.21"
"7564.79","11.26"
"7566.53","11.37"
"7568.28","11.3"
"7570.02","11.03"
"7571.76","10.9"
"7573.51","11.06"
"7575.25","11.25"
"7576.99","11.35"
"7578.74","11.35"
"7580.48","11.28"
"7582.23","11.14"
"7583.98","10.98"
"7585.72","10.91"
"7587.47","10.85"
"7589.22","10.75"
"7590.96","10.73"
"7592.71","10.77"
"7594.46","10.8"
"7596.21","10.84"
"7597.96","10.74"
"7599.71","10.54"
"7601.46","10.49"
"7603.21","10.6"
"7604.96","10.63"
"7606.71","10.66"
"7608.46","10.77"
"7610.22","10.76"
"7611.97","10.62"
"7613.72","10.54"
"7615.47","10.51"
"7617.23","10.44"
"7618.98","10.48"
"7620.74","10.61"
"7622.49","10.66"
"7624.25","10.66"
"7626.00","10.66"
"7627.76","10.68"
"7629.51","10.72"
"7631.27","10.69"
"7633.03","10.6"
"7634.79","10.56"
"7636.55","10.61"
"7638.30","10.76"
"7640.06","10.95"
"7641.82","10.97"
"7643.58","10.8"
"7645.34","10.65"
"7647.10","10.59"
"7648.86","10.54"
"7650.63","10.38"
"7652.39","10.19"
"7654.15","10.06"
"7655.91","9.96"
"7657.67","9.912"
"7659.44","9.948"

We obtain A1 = -0.4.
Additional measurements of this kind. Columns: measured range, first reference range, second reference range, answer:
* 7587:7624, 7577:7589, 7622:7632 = 0.7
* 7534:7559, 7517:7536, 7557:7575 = -0.3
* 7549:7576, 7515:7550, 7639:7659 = -0.6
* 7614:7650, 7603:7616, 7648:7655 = -0.7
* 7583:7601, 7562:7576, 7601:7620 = 0.1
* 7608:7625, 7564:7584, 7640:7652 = 0.4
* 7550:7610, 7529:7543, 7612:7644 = -0.3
